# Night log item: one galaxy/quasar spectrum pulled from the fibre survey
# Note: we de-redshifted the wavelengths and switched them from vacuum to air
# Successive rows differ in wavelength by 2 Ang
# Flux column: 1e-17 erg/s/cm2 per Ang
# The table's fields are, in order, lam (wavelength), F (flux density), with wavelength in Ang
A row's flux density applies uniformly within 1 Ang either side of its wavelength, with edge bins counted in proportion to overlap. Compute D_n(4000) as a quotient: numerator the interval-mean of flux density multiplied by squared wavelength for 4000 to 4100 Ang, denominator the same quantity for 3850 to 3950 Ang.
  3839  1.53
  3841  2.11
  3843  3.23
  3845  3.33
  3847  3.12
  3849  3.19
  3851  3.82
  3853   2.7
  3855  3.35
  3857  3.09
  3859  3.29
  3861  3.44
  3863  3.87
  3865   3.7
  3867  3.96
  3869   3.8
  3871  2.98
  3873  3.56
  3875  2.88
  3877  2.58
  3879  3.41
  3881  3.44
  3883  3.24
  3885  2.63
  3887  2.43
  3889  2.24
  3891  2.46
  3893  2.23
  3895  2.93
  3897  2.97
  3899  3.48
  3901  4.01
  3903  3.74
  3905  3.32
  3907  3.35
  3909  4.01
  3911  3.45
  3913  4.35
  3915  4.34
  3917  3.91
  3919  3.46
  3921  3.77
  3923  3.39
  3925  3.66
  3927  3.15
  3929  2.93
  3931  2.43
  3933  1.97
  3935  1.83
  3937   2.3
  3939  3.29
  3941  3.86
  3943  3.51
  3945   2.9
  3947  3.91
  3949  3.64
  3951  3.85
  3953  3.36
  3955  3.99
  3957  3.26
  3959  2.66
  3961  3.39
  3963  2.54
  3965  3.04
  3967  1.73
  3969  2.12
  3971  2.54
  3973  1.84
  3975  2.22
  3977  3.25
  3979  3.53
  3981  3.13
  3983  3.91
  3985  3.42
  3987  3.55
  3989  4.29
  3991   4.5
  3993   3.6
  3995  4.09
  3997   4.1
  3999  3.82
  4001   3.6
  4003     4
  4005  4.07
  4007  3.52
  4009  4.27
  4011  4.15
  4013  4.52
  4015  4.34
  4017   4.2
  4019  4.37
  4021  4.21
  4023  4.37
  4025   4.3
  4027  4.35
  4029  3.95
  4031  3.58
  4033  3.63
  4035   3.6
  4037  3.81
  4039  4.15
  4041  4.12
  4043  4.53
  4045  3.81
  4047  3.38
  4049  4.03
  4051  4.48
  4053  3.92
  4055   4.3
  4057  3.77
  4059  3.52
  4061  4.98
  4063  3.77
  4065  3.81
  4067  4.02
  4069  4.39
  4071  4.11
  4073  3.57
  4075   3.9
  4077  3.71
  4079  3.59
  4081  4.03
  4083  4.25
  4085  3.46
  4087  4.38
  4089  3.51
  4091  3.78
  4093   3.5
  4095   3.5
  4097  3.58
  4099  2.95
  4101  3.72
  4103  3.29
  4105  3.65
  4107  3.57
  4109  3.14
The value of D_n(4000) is 1.3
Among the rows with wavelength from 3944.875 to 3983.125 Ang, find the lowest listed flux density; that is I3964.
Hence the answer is 1.73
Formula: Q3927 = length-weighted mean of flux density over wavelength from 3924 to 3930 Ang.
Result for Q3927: 3.25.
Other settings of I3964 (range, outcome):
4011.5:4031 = 3.58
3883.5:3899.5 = 2.23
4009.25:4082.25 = 3.38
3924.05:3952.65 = 1.83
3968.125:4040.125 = 1.84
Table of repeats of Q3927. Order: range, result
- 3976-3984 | 3.46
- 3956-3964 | 2.96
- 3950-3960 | 3.42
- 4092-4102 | 3.45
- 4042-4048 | 3.91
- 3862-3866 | 3.79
